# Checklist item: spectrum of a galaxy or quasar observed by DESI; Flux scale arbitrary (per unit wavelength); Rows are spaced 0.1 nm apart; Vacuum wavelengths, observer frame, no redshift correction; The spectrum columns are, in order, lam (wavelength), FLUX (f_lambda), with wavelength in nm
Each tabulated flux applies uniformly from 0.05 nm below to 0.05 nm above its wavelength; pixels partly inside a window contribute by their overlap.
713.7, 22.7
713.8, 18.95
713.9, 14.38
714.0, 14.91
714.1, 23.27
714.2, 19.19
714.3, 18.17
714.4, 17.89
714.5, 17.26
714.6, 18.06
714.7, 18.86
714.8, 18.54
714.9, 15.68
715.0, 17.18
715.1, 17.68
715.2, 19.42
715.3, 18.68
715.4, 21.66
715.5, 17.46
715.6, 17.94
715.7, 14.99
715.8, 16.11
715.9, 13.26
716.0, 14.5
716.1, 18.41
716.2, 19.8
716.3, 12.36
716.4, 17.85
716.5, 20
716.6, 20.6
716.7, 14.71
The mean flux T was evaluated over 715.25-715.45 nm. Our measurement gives 20.2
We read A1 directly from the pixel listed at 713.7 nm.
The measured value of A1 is 22.7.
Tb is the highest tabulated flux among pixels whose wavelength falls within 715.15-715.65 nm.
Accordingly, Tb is 21.66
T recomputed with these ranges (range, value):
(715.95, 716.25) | 17.6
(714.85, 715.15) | 16.8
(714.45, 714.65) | 17.7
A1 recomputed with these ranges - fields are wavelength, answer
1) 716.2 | 19.8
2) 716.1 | 18.41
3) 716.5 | 20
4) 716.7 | 14.71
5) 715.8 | 16.11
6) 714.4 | 17.89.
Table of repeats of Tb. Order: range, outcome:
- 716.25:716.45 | 17.85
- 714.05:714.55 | 23.27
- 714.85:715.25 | 19.42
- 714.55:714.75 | 18.86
